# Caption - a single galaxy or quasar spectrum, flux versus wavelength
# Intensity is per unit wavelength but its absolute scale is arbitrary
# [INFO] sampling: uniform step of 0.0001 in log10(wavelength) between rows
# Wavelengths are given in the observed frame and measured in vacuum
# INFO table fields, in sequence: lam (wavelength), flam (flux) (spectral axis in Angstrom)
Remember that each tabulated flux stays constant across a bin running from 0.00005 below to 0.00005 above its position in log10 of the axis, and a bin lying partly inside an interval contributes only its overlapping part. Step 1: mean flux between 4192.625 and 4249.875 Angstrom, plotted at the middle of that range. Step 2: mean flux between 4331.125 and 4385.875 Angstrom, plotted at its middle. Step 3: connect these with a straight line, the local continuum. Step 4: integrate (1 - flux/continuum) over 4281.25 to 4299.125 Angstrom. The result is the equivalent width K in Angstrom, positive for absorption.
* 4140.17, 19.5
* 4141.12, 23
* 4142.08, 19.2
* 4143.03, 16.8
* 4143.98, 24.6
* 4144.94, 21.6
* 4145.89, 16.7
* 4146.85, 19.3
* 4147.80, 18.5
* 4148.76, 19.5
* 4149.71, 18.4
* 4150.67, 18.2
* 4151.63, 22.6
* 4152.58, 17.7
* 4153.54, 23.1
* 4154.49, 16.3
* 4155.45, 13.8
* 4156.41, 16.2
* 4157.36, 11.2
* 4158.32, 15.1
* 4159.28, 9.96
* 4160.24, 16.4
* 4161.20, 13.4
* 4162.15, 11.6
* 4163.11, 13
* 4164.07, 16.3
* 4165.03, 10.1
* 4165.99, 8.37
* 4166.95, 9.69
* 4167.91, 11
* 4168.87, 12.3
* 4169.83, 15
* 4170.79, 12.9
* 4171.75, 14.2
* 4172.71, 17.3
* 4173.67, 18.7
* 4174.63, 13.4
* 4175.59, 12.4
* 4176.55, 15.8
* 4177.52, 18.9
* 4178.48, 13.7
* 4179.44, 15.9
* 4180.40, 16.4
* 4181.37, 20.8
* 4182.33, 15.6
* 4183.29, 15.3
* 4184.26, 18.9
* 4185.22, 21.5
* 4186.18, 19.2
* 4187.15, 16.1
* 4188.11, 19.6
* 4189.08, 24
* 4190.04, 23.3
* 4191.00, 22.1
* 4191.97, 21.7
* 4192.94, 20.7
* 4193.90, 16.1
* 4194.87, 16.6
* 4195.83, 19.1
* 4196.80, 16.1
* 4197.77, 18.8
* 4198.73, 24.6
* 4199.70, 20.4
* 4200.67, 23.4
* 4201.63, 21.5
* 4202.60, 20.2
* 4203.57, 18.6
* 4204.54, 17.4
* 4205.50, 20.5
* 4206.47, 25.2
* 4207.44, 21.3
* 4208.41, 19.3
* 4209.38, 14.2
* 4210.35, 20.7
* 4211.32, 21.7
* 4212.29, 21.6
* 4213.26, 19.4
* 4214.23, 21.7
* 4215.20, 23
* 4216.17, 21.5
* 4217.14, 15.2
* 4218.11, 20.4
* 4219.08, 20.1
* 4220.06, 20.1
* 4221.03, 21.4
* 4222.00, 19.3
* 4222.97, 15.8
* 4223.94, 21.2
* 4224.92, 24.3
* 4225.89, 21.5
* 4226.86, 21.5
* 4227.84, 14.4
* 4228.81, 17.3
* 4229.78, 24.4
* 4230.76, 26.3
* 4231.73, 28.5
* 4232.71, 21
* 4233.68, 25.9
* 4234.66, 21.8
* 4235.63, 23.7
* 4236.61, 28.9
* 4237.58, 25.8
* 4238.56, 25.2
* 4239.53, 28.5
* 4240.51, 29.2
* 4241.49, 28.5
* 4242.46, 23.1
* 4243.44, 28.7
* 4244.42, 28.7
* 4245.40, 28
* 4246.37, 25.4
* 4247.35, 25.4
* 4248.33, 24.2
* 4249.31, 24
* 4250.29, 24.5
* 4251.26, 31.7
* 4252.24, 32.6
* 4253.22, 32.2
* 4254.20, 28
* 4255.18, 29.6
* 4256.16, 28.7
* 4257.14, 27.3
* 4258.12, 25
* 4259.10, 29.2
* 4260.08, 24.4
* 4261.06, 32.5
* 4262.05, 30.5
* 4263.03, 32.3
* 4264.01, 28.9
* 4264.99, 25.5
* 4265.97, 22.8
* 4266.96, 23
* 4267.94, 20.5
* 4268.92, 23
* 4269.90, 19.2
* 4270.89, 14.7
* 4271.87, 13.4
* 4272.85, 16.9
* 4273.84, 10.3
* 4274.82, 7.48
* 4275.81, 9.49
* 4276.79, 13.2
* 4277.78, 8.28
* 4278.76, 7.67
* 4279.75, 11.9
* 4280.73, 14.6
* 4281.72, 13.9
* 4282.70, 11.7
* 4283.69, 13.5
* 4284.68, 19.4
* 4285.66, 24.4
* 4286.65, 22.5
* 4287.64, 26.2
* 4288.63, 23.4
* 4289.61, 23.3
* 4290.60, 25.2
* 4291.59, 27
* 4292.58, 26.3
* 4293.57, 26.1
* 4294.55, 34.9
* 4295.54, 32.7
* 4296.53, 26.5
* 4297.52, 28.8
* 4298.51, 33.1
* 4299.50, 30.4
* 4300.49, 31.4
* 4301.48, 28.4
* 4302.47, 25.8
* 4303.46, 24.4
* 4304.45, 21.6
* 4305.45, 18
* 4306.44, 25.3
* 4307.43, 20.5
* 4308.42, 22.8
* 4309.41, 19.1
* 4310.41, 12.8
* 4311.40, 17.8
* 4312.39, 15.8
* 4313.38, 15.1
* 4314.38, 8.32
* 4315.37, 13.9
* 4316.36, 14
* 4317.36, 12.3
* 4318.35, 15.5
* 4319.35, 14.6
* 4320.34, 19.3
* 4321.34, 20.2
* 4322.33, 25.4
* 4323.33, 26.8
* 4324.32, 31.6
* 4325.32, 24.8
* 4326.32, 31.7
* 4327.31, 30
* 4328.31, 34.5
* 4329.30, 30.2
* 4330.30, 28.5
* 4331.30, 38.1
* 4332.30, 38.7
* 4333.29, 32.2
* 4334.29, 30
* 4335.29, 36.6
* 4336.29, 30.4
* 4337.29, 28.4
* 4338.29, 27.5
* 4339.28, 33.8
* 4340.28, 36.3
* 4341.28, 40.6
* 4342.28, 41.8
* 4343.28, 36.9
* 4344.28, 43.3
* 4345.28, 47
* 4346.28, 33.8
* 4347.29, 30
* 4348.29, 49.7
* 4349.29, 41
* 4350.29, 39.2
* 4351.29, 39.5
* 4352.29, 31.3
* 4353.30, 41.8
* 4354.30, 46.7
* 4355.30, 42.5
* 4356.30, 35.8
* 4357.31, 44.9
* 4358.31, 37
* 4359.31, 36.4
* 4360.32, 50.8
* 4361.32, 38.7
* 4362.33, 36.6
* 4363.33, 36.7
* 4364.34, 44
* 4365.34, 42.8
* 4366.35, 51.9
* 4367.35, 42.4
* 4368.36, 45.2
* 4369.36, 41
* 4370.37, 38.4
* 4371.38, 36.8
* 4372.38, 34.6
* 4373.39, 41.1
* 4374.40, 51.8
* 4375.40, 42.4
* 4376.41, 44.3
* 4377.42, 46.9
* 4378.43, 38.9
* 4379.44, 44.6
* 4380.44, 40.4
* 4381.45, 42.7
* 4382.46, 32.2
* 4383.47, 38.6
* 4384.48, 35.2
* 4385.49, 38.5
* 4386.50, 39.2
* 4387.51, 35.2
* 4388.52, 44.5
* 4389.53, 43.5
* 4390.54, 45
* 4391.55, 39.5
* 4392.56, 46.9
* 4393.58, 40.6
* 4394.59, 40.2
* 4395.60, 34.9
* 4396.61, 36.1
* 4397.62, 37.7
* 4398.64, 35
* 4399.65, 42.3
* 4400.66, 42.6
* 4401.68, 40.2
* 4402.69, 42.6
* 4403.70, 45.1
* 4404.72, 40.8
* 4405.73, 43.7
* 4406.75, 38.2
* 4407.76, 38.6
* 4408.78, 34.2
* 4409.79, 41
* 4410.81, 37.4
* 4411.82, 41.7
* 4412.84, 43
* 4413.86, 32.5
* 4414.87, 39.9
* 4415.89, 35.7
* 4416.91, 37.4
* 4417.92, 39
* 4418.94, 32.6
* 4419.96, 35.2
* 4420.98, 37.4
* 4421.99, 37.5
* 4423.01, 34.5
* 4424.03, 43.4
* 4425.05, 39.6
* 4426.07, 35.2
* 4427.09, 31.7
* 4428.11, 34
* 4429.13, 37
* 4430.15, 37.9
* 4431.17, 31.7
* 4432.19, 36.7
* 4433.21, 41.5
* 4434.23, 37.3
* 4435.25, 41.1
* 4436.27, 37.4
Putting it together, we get 3.8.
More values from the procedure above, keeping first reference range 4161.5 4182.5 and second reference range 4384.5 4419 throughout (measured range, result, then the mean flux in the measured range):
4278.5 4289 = 3.7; 17.3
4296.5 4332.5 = 7.7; 23.5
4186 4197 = -2.2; 19.6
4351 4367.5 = -3.0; 41.2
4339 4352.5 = -2.3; 39.1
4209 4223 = -0.6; 19.9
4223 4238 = -1.6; 22.9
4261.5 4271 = 0.0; 24.4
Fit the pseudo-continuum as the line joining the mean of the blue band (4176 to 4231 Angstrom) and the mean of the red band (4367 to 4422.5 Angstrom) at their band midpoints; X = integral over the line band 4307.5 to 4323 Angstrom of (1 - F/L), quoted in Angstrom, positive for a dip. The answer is 7.3 Angstrom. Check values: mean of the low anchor 19.7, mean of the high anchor 39.9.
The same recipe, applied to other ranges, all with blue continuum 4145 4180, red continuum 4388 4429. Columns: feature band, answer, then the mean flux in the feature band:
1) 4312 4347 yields 3.7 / 28.3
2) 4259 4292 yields 8.2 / 19.6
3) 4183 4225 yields -1.8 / 20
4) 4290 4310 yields 1.5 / 26.3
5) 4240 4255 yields -2.7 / 27.7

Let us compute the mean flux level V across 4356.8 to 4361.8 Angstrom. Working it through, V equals 41.6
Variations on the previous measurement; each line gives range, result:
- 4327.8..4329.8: 32.4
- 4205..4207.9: 22.3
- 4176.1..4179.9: 16.1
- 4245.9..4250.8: 24.7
